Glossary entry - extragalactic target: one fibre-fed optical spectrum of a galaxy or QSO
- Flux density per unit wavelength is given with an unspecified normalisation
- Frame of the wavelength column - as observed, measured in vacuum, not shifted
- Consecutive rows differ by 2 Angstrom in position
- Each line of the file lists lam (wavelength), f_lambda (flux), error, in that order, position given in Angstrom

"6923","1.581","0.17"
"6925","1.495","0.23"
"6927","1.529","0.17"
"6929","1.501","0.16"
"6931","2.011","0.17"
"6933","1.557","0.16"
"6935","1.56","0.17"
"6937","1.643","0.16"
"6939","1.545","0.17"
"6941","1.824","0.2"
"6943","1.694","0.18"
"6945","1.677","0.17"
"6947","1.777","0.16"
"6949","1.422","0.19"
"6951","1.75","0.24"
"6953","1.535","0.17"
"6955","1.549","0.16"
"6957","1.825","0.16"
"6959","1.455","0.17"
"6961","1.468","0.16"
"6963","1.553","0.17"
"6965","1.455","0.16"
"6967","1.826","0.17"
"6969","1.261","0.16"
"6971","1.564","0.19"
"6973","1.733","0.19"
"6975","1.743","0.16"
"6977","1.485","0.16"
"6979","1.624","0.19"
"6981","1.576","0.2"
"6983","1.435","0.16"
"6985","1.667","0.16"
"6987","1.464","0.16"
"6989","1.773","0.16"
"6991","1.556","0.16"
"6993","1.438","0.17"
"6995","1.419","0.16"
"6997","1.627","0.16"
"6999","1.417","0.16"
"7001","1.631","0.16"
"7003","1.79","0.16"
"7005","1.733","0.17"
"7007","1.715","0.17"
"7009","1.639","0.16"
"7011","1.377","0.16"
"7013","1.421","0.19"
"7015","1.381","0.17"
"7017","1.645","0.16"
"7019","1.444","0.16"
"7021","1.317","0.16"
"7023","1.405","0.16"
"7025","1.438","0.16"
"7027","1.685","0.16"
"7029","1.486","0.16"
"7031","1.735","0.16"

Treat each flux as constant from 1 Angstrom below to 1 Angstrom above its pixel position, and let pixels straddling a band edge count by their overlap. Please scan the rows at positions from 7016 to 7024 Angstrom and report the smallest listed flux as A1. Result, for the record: 1.317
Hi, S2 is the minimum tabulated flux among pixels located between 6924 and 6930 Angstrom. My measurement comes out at 1.495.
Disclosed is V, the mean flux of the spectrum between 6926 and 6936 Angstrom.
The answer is 1.63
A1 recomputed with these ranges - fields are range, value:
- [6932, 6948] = 1.545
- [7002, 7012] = 1.377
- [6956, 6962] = 1.455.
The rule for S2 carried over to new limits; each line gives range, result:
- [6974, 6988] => 1.435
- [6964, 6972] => 1.261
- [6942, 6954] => 1.422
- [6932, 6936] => 1.557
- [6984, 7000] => 1.417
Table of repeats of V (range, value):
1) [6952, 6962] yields 1.57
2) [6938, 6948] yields 1.7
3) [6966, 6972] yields 1.55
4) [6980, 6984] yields 1.51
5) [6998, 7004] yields 1.61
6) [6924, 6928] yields 1.51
